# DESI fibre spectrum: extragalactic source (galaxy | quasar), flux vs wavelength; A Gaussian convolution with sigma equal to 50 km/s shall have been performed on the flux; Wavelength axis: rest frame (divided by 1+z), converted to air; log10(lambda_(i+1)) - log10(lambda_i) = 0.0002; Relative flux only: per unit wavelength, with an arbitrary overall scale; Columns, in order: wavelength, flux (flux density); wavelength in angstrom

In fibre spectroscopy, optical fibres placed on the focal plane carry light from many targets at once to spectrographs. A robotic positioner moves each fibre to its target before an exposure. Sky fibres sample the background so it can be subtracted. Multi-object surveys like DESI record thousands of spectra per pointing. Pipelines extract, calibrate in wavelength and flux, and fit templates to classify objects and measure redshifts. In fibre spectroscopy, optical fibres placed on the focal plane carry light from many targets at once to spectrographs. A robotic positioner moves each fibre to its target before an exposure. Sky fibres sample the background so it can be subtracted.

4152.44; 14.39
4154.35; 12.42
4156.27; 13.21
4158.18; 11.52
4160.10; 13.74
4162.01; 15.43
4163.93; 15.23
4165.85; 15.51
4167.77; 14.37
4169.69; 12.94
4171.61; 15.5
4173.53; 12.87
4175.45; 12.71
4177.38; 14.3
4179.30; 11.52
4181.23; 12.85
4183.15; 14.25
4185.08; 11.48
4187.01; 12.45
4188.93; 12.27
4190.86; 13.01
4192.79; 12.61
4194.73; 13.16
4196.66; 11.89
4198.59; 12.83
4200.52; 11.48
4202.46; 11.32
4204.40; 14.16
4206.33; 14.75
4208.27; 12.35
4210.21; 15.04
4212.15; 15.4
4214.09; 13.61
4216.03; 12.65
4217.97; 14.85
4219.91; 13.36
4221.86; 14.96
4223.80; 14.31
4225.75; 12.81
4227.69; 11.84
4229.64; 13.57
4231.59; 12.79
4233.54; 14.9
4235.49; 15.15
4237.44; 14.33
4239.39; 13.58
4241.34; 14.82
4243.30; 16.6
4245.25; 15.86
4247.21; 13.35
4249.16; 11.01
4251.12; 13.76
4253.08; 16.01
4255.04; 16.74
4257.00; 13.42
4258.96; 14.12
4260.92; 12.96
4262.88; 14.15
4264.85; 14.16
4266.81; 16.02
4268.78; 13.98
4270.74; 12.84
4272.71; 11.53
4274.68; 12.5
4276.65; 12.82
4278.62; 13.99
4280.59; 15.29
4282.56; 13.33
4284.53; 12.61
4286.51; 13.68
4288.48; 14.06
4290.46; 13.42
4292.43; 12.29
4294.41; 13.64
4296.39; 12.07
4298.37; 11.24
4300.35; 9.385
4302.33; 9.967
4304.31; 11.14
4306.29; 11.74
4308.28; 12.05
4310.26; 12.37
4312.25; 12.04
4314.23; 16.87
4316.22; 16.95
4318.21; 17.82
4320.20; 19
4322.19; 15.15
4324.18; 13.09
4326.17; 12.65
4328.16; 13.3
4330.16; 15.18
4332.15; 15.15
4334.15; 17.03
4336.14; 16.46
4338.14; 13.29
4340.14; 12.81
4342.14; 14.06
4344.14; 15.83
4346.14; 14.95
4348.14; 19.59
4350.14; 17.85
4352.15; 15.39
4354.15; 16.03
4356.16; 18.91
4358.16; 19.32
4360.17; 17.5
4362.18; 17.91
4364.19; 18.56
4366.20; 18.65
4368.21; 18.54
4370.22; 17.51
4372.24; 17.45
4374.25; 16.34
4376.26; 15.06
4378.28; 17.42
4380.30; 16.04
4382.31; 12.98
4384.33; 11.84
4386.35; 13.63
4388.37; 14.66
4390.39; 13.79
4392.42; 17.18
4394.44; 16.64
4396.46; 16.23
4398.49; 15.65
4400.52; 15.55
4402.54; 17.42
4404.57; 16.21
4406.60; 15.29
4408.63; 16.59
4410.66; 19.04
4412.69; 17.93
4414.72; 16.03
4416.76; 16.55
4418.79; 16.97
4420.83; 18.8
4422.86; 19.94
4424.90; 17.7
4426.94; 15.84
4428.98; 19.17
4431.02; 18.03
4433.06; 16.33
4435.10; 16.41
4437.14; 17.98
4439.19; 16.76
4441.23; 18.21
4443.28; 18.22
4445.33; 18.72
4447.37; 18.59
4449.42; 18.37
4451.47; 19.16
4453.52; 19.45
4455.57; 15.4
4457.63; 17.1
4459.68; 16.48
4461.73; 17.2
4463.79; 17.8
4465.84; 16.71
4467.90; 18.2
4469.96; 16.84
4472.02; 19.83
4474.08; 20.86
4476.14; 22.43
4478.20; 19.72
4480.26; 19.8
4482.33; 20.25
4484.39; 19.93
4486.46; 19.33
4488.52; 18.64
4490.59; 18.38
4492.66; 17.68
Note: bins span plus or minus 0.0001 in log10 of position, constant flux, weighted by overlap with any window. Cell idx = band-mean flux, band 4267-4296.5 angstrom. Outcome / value 13.3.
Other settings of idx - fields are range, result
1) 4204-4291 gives 13.9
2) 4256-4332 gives 13.5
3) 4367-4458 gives 16.9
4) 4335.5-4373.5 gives 16.9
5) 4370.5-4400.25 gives 15.4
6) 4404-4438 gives 17.4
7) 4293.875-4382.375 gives 15.3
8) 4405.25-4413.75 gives 17.2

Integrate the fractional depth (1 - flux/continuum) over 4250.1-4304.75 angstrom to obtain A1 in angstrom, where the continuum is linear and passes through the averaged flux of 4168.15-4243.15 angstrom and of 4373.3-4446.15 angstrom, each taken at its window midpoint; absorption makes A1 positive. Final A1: 4.7 angstrom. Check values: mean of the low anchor 13.4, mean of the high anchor 16.6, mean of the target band 13.3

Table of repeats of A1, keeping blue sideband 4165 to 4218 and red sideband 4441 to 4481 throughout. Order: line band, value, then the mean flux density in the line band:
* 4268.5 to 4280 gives 1.5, 13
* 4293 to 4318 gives 4.6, 12.6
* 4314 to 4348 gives 1.3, 15.3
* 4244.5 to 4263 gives 0.4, 14.1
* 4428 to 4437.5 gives 0.2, 17.6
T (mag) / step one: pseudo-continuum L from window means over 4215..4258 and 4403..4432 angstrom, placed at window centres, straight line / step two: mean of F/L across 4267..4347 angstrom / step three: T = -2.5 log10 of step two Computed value 0.13 mag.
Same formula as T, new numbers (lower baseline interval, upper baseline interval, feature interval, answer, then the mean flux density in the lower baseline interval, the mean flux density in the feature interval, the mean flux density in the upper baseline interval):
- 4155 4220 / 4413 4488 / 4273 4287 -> 0.13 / 13.4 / 13.4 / 18.2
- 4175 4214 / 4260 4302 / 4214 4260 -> -0.08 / 13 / 14.1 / 13.1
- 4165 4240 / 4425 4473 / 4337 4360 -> -0.02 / 13.4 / 16.2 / 17.7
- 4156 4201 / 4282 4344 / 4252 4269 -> -0.09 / 13.2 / 14.6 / 13.7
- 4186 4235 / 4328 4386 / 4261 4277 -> 0.08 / 13.3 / 13.5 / 16.3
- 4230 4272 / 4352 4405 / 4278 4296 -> 0.10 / 14.3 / 13.5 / 16.4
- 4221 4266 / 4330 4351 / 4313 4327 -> -0.04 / 14.1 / 15.9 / 15.7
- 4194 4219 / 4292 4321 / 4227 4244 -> -0.07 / 13.4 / 14.2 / 13.2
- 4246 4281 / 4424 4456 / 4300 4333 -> 0.09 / 13.8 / 13.8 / 17.8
